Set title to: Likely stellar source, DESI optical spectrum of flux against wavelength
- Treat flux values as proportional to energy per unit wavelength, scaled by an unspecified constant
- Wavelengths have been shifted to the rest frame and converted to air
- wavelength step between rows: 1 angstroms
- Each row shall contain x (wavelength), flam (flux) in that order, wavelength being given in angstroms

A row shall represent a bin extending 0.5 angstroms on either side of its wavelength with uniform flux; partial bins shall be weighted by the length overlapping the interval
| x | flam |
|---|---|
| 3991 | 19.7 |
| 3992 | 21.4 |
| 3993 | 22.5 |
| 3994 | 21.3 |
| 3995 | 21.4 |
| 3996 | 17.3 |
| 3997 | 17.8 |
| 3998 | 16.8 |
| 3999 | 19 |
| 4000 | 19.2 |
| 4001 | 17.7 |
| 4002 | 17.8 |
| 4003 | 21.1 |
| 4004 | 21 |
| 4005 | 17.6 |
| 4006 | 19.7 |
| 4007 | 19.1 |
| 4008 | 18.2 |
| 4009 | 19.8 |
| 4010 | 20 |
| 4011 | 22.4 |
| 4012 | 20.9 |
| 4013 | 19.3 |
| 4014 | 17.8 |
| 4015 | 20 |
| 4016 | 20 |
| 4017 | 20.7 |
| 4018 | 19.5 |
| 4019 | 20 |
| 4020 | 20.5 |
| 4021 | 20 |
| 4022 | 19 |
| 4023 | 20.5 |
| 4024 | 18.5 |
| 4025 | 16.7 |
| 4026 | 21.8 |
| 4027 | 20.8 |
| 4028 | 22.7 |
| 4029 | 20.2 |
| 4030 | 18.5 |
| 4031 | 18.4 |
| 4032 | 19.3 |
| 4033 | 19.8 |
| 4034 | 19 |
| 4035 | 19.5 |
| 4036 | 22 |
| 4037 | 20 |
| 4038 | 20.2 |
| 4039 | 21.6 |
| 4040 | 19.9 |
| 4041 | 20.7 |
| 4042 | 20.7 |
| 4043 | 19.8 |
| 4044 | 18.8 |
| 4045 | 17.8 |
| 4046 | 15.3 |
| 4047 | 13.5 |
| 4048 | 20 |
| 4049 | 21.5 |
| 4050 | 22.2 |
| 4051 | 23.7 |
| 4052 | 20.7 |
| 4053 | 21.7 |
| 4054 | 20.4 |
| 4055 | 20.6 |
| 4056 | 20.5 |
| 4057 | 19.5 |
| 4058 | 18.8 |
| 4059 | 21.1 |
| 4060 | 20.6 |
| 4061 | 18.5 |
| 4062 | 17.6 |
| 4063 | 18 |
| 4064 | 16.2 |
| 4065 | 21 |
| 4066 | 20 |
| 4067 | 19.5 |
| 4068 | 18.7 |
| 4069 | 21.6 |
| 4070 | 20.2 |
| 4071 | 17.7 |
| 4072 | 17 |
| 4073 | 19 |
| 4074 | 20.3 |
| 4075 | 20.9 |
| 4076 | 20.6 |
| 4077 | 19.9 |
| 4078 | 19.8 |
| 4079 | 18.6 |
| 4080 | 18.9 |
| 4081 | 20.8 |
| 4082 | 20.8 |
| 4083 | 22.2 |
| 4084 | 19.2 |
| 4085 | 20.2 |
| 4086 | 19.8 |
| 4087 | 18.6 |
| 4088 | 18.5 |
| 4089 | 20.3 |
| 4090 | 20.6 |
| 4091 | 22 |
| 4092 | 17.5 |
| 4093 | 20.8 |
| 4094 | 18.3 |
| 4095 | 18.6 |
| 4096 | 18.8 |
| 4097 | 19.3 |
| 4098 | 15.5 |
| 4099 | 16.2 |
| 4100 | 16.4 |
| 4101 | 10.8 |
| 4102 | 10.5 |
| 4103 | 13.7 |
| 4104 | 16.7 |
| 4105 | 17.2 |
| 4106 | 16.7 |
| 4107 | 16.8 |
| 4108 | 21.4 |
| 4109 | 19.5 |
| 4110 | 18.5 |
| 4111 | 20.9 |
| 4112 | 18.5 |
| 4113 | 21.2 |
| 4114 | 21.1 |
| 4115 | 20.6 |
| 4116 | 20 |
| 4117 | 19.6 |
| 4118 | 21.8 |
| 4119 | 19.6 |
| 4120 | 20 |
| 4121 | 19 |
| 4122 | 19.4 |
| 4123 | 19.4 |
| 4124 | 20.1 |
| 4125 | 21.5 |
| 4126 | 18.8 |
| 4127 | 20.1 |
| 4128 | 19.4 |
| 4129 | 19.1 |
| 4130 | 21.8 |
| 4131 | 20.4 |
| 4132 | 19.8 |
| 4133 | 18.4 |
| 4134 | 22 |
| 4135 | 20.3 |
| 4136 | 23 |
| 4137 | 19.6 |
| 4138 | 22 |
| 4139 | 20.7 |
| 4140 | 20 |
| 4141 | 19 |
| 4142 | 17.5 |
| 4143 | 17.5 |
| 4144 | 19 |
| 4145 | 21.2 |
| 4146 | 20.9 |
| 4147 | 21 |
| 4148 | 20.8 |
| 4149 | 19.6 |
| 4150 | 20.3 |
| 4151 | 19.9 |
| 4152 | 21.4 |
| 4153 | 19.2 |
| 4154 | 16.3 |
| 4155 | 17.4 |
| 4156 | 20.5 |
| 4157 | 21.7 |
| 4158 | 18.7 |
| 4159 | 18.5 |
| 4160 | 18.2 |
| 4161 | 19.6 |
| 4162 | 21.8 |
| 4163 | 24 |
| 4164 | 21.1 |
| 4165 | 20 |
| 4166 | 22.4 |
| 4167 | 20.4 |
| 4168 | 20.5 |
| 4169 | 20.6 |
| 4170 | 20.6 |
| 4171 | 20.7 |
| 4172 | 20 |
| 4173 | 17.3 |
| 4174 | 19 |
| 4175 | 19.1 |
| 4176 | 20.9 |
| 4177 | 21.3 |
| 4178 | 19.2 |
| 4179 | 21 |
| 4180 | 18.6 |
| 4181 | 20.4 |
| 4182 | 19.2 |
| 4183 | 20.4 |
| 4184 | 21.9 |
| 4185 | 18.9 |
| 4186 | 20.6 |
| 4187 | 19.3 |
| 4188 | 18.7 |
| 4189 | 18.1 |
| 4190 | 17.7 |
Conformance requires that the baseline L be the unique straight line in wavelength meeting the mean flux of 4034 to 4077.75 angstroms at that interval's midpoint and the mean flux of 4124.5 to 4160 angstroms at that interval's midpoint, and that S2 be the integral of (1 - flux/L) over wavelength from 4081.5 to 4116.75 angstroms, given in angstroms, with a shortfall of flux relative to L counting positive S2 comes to 2.3 angstroms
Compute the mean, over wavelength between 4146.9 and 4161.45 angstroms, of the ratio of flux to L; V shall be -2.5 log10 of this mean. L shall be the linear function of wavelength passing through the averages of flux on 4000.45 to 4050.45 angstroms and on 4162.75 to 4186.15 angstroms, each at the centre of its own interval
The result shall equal 0.04 mag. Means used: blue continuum 19.6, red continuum 20.3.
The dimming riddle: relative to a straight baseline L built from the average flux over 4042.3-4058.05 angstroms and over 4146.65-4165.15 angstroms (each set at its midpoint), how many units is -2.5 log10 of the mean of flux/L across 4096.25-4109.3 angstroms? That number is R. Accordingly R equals 0.22 mag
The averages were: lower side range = 19.7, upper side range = 20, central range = 16.2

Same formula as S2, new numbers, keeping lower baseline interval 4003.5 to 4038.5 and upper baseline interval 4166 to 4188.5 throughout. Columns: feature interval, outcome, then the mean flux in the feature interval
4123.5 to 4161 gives 0.1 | 19.9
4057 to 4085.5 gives 0.4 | 19.6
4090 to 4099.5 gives 0.6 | 18.7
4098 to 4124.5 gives 2.2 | 18.2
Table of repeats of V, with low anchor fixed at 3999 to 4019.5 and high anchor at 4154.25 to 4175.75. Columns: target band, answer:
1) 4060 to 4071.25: 0.037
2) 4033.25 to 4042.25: -0.038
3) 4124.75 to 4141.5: -0.020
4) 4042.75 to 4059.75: -0.003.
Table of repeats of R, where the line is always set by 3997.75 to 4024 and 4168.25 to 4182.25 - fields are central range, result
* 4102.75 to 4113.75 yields 0.07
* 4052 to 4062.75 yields -0.02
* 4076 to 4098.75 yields 0.01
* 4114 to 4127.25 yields -0.01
